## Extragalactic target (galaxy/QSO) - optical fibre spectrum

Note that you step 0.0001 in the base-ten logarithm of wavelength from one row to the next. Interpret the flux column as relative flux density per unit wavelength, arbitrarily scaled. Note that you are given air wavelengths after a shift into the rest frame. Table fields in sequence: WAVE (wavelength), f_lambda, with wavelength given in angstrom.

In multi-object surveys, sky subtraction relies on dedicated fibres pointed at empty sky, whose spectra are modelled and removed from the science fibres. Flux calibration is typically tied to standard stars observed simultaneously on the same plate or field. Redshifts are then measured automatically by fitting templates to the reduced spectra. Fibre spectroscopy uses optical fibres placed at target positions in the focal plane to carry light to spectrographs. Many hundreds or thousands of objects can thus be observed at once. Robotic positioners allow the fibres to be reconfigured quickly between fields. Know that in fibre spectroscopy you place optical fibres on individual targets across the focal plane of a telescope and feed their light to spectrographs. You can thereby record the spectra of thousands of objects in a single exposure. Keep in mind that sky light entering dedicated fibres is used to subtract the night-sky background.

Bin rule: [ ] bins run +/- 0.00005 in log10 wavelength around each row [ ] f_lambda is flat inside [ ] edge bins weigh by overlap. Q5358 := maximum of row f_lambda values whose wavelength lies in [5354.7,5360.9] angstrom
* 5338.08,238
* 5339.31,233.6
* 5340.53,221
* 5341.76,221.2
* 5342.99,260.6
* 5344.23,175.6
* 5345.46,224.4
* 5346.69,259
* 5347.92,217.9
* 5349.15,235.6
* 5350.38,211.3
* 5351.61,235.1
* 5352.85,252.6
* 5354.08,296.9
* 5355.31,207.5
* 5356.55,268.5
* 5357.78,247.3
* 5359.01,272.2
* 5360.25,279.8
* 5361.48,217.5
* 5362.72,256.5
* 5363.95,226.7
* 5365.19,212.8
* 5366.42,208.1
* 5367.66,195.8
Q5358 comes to 279.8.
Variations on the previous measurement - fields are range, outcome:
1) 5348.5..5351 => 235.6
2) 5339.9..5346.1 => 260.6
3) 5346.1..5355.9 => 296.9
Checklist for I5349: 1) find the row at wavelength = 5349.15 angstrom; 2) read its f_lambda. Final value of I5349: 235.6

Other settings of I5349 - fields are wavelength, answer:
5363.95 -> 226.7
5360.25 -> 279.8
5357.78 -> 247.3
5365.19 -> 212.8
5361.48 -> 217.5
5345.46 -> 224.4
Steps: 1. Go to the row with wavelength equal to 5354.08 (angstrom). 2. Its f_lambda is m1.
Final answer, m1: 296.9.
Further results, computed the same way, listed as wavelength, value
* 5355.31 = 207.5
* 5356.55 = 268.5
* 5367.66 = 195.8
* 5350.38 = 211.3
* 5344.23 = 175.6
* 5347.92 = 217.9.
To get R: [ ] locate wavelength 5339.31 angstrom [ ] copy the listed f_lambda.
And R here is 233.6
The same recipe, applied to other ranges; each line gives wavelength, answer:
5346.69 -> 259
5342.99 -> 260.6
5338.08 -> 238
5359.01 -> 272.2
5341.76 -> 221.2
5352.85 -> 252.6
